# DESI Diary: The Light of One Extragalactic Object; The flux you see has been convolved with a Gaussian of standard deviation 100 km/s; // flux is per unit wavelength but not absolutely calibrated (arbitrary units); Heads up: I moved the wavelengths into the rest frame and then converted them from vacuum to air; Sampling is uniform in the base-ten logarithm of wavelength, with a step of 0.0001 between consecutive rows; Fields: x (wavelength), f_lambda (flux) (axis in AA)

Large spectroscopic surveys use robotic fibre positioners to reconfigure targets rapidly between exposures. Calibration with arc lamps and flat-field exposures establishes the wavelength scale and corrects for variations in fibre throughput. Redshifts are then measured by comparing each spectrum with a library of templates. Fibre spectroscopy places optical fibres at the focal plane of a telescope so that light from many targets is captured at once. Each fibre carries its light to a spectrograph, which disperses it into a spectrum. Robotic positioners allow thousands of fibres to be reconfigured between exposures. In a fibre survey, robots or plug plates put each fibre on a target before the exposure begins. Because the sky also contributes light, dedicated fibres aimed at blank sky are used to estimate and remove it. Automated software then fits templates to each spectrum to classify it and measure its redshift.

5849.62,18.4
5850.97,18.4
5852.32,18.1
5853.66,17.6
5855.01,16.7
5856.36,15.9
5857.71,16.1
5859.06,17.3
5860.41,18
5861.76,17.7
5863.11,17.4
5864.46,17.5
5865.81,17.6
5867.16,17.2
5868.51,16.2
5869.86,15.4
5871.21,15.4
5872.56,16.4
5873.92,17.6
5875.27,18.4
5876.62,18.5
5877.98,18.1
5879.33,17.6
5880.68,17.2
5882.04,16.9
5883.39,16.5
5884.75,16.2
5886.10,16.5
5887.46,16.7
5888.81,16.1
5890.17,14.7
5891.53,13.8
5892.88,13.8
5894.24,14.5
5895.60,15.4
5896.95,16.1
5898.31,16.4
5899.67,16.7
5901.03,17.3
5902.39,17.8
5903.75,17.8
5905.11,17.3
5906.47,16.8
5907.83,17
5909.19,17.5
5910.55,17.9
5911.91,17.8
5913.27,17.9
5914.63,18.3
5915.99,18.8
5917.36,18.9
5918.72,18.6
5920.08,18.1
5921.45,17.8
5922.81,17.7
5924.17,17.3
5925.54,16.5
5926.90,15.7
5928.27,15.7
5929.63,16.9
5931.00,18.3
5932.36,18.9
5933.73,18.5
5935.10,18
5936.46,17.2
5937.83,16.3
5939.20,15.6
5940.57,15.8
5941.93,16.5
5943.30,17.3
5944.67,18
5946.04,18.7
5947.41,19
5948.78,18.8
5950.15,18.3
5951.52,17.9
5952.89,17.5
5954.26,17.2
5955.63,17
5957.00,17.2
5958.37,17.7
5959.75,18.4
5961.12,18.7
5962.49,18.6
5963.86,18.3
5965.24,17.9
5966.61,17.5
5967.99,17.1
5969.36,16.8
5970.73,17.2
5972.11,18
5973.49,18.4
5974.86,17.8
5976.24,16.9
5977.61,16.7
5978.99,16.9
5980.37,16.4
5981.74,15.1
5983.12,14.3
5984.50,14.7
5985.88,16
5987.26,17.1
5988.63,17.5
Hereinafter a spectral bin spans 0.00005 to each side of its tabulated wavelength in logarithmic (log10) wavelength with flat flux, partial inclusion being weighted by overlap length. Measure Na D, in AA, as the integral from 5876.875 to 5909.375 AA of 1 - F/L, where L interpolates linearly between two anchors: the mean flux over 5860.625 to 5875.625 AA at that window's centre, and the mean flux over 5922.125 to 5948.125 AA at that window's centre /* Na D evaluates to 1.2 AA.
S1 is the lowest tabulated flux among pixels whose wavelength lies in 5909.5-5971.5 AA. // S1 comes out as 15.6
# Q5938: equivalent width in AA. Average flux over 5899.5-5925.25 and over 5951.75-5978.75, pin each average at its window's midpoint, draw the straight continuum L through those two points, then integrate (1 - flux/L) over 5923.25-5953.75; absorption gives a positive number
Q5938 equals 0.5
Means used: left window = 17.8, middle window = 17.4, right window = 17.6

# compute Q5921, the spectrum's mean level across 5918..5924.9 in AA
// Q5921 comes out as 17.9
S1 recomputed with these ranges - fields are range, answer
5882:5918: 13.8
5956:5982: 15.1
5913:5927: 15.7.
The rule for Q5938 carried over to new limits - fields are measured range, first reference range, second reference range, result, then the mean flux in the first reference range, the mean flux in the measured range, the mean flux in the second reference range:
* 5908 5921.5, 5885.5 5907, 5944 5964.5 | -1.1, 16.1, 18.1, 18.1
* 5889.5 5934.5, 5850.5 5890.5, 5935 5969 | 0.7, 17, 17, 17.6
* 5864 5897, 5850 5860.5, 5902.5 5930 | 1.8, 17.2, 16.4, 17.5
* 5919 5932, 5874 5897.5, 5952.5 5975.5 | -0.1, 16.3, 17.2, 17.7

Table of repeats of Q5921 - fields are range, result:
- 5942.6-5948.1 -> 18.2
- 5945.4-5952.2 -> 18.5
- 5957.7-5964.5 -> 18.3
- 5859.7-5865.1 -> 17.6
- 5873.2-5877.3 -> 18.1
